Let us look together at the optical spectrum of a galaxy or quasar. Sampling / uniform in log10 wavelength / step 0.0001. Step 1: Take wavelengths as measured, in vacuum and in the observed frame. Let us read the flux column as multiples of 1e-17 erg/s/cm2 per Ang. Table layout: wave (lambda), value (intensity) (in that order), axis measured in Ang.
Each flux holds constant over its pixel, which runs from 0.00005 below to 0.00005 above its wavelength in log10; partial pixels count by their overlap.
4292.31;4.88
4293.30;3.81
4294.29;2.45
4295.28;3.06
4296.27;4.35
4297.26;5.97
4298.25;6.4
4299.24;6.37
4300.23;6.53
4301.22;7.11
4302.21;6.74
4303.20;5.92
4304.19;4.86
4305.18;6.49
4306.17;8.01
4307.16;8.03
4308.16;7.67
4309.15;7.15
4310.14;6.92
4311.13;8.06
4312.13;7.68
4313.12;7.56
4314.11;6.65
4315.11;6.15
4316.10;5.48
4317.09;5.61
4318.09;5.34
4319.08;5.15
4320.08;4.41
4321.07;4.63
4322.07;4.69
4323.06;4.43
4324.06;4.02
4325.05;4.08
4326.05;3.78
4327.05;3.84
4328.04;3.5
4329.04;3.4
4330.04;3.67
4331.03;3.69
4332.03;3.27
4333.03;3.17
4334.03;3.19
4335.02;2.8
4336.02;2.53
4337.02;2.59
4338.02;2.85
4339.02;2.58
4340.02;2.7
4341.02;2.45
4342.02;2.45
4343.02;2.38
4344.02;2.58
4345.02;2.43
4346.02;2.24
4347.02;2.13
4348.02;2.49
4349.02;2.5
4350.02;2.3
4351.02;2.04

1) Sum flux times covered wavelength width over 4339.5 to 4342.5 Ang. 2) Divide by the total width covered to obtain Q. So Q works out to 2.53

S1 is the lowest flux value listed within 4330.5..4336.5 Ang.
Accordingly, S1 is 2.53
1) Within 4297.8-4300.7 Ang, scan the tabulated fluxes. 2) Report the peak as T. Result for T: 6.53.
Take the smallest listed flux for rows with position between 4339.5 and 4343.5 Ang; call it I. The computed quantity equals 2.38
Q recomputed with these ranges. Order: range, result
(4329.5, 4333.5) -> 3.45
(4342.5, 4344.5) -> 2.48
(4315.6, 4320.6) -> 5.2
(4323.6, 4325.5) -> 4.06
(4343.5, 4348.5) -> 2.37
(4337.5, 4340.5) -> 2.71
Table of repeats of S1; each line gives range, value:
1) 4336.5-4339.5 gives 2.58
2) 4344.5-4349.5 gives 2.13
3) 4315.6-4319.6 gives 5.15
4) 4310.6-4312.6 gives 7.68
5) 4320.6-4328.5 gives 3.5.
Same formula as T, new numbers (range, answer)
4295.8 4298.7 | 6.4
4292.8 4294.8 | 3.81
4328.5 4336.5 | 3.69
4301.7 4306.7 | 8.01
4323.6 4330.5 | 4.08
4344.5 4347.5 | 2.43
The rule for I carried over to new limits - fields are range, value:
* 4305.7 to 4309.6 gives 7.15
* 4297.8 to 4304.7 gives 4.86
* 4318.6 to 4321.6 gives 4.41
